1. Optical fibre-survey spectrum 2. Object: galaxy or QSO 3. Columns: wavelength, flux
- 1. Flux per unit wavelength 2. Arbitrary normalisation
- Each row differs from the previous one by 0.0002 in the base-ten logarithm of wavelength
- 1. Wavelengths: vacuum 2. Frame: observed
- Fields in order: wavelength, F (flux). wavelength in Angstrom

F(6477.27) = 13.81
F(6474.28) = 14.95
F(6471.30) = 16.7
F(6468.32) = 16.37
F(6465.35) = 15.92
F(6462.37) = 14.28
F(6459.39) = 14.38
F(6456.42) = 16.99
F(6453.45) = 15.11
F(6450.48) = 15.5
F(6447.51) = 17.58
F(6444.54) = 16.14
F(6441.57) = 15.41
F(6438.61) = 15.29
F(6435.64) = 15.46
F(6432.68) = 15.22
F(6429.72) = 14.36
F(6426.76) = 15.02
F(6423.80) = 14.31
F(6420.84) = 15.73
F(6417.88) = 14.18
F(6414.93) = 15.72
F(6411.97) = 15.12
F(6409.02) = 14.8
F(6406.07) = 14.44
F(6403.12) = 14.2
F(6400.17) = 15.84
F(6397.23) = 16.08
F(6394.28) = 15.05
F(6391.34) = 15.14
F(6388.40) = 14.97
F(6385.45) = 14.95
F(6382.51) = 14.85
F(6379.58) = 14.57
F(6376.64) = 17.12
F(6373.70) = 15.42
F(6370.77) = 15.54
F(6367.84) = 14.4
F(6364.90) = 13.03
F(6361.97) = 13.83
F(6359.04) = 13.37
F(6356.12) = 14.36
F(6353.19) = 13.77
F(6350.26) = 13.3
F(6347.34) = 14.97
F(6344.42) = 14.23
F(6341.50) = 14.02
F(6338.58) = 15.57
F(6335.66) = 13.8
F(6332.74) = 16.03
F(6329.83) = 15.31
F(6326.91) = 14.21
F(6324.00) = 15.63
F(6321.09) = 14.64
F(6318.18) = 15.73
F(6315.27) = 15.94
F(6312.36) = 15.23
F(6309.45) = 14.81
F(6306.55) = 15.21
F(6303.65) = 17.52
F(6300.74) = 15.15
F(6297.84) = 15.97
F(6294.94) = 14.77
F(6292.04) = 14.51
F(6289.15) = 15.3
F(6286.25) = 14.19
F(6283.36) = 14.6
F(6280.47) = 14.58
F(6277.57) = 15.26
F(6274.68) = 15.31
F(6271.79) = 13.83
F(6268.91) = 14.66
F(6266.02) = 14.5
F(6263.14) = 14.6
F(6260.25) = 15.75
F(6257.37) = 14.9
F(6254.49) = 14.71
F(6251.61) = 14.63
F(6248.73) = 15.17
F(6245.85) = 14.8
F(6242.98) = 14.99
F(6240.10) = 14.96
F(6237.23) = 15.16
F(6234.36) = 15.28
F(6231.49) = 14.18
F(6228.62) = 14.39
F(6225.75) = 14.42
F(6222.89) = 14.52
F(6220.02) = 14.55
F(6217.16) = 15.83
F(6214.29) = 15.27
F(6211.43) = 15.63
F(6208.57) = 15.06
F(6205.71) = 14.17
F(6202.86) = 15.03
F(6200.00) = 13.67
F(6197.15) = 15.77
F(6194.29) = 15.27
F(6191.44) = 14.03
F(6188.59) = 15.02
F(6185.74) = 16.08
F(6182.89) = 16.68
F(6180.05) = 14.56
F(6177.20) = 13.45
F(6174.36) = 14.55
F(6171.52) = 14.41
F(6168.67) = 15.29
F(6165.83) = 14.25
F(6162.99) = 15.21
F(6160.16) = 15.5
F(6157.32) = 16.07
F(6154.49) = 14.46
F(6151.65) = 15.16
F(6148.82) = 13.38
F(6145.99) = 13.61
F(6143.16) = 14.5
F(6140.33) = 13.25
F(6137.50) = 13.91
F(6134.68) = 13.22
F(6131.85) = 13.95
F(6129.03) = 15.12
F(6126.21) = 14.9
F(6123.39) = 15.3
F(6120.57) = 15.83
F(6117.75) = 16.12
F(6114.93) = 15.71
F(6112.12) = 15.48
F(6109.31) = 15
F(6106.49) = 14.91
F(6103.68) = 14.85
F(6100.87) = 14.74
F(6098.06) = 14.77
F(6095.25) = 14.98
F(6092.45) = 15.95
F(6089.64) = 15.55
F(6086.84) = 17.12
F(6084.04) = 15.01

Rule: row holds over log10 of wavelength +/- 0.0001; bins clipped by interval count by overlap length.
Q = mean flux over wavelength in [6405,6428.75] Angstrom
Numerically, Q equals 14.9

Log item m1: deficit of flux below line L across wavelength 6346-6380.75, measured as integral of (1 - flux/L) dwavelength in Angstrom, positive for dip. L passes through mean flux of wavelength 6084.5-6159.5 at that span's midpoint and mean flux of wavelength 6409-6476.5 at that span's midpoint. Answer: 1.9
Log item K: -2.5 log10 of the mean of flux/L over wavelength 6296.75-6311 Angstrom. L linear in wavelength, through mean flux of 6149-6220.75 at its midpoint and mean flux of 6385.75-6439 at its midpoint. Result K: -0.05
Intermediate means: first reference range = 15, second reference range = 15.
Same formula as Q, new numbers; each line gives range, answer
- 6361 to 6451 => 15.1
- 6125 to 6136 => 14.3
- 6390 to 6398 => 15.4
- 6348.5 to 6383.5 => 14.5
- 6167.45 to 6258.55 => 14.9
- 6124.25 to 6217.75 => 14.7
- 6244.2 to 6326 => 15.1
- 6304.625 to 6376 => 14.7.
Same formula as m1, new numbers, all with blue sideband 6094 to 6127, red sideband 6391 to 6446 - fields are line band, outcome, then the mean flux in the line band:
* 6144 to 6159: 0.65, 14.5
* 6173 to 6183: 0.42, 14.6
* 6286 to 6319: -0.50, 15.4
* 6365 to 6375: 0.21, 14.8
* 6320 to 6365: 2.19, 14.4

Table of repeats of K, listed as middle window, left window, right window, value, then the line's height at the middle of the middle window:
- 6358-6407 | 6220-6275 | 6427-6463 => 0.027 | 15.3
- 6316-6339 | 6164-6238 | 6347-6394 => -0.033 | 14.7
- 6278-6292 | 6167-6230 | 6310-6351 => 0.016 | 14.9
